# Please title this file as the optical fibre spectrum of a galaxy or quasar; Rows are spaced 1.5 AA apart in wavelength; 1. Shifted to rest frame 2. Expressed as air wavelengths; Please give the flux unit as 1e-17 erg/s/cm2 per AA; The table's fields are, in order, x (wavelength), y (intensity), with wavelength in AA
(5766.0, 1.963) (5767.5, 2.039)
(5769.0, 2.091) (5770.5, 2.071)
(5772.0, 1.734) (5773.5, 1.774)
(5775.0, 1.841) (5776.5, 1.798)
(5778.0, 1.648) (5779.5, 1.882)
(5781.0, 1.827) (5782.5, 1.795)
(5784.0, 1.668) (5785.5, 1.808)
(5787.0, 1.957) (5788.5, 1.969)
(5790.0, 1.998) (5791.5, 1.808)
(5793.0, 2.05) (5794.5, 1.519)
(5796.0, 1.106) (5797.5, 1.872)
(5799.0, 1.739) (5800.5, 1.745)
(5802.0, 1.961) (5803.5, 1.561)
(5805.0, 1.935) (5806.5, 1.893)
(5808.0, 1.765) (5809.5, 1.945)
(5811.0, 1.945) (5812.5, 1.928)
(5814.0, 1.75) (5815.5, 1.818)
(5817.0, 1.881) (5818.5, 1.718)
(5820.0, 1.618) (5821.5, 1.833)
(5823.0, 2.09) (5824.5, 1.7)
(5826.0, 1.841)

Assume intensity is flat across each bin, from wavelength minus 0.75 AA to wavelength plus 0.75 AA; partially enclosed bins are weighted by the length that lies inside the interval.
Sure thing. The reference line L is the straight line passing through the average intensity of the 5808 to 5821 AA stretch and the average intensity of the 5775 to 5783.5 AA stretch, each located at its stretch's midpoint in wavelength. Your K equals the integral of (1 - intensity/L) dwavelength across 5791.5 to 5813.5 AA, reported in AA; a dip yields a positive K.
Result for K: 0.3 AA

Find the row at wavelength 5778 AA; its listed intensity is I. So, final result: 1.648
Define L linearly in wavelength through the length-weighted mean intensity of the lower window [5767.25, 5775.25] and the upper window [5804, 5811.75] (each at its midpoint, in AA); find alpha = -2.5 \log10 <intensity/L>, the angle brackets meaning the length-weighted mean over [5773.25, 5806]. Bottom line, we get 0.07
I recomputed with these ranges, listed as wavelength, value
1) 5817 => 1.881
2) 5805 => 1.935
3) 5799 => 1.739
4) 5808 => 1.765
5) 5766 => 1.963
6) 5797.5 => 1.872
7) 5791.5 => 1.808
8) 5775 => 1.841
